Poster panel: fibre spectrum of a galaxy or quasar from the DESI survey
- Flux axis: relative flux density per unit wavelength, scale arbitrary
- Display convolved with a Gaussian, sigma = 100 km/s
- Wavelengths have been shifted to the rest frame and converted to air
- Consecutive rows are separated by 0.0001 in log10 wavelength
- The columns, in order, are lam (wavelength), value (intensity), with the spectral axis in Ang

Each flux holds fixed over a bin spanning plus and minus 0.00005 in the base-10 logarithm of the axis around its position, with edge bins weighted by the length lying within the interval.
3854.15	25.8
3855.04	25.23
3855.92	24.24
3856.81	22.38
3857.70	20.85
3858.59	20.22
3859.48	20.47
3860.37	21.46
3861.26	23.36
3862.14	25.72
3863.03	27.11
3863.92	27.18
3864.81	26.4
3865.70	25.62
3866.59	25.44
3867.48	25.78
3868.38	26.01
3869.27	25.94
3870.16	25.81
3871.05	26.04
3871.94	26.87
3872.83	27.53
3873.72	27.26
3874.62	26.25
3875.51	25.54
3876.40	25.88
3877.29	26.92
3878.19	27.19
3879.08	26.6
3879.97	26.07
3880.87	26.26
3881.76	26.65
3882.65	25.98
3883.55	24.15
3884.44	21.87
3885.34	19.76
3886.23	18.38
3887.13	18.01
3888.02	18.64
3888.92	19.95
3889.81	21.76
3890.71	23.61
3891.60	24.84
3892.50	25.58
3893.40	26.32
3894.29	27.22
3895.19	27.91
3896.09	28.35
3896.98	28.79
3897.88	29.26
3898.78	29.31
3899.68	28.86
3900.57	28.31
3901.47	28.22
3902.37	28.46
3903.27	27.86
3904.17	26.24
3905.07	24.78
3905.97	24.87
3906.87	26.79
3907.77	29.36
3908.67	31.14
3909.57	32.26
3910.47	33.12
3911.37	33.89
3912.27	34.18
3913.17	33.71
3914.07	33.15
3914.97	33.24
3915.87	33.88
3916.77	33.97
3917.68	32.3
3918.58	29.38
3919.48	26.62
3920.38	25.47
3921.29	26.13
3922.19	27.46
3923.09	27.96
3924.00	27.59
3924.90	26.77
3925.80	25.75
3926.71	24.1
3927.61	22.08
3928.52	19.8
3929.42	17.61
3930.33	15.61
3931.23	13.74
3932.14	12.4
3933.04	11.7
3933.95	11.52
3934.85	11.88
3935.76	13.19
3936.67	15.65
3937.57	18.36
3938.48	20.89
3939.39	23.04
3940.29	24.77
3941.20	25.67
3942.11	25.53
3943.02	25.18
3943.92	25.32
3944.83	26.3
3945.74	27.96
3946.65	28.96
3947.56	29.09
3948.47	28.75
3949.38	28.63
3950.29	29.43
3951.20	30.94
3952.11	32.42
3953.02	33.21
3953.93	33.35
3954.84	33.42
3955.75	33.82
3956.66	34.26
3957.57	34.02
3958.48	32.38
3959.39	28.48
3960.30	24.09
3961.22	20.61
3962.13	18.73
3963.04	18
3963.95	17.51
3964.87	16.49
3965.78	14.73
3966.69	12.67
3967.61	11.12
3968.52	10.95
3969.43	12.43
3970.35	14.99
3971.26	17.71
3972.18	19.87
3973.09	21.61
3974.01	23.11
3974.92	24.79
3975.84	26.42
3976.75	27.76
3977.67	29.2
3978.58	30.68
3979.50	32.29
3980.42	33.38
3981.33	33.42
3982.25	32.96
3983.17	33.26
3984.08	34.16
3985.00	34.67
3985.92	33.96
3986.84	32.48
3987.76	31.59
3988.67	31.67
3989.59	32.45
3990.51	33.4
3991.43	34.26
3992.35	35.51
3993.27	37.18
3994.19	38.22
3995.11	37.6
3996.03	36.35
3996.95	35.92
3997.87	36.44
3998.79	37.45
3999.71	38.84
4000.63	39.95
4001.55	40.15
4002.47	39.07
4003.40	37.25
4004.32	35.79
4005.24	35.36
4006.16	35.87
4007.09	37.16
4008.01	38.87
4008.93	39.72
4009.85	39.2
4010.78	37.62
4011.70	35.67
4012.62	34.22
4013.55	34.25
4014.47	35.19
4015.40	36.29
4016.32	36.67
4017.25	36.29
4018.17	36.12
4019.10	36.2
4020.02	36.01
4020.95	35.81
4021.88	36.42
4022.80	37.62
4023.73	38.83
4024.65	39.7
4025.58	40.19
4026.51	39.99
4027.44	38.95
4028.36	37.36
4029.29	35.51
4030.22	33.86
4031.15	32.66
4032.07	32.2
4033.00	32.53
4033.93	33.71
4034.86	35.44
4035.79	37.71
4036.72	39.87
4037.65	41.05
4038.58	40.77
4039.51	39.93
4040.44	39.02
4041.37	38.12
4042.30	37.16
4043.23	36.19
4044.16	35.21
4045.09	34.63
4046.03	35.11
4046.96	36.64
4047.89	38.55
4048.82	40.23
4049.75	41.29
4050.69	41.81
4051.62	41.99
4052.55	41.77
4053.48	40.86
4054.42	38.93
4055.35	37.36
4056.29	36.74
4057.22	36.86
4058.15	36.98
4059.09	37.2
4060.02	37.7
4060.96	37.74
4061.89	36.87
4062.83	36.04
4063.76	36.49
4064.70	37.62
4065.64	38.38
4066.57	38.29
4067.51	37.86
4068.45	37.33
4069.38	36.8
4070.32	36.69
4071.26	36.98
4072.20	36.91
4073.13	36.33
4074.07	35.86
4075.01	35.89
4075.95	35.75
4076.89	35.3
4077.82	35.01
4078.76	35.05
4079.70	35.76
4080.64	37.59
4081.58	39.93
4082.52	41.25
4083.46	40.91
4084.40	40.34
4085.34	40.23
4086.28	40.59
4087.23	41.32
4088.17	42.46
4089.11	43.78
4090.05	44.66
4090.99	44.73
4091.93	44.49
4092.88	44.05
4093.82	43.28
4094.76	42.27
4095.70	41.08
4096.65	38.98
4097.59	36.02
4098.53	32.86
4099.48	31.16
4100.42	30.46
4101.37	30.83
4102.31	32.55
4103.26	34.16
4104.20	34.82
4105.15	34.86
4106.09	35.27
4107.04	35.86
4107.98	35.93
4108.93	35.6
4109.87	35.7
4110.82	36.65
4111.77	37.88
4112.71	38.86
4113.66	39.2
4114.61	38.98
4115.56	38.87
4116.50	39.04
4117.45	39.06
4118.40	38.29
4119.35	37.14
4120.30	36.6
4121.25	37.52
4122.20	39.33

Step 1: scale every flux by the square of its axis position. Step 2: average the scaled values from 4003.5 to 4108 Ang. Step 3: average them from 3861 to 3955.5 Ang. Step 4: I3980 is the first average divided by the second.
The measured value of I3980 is 1.6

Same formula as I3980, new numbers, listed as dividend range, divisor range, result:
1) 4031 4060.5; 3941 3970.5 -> 1.59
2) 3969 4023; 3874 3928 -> 1.29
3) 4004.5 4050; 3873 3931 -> 1.48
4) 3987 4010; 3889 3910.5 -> 1.40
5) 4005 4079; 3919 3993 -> 1.54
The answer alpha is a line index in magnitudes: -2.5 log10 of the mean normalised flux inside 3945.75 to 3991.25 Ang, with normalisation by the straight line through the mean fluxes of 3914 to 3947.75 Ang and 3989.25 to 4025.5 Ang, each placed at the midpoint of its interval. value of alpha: 0.12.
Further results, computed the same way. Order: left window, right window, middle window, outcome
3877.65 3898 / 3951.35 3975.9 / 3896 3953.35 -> -0.10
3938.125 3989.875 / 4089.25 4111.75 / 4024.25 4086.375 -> -0.12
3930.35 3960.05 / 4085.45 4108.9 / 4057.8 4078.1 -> -0.04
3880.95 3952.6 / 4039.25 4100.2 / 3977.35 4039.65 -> -0.09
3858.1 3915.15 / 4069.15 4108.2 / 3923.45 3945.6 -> 0.39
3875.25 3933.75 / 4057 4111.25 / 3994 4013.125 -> -0.16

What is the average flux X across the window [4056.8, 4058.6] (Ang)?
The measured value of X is 37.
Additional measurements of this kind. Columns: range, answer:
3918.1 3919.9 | 28.2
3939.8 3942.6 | 25.3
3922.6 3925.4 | 27.4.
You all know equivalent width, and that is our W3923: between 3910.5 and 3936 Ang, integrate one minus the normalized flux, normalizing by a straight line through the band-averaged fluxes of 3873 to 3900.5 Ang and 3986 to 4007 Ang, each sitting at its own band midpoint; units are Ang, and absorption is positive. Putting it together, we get 3.4 Ang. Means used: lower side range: 25.2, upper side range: 36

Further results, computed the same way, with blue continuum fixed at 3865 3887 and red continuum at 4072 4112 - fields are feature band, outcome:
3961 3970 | 4.5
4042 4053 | -1.0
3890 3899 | -0.2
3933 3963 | 4.0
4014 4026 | -1.2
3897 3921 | -2.4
